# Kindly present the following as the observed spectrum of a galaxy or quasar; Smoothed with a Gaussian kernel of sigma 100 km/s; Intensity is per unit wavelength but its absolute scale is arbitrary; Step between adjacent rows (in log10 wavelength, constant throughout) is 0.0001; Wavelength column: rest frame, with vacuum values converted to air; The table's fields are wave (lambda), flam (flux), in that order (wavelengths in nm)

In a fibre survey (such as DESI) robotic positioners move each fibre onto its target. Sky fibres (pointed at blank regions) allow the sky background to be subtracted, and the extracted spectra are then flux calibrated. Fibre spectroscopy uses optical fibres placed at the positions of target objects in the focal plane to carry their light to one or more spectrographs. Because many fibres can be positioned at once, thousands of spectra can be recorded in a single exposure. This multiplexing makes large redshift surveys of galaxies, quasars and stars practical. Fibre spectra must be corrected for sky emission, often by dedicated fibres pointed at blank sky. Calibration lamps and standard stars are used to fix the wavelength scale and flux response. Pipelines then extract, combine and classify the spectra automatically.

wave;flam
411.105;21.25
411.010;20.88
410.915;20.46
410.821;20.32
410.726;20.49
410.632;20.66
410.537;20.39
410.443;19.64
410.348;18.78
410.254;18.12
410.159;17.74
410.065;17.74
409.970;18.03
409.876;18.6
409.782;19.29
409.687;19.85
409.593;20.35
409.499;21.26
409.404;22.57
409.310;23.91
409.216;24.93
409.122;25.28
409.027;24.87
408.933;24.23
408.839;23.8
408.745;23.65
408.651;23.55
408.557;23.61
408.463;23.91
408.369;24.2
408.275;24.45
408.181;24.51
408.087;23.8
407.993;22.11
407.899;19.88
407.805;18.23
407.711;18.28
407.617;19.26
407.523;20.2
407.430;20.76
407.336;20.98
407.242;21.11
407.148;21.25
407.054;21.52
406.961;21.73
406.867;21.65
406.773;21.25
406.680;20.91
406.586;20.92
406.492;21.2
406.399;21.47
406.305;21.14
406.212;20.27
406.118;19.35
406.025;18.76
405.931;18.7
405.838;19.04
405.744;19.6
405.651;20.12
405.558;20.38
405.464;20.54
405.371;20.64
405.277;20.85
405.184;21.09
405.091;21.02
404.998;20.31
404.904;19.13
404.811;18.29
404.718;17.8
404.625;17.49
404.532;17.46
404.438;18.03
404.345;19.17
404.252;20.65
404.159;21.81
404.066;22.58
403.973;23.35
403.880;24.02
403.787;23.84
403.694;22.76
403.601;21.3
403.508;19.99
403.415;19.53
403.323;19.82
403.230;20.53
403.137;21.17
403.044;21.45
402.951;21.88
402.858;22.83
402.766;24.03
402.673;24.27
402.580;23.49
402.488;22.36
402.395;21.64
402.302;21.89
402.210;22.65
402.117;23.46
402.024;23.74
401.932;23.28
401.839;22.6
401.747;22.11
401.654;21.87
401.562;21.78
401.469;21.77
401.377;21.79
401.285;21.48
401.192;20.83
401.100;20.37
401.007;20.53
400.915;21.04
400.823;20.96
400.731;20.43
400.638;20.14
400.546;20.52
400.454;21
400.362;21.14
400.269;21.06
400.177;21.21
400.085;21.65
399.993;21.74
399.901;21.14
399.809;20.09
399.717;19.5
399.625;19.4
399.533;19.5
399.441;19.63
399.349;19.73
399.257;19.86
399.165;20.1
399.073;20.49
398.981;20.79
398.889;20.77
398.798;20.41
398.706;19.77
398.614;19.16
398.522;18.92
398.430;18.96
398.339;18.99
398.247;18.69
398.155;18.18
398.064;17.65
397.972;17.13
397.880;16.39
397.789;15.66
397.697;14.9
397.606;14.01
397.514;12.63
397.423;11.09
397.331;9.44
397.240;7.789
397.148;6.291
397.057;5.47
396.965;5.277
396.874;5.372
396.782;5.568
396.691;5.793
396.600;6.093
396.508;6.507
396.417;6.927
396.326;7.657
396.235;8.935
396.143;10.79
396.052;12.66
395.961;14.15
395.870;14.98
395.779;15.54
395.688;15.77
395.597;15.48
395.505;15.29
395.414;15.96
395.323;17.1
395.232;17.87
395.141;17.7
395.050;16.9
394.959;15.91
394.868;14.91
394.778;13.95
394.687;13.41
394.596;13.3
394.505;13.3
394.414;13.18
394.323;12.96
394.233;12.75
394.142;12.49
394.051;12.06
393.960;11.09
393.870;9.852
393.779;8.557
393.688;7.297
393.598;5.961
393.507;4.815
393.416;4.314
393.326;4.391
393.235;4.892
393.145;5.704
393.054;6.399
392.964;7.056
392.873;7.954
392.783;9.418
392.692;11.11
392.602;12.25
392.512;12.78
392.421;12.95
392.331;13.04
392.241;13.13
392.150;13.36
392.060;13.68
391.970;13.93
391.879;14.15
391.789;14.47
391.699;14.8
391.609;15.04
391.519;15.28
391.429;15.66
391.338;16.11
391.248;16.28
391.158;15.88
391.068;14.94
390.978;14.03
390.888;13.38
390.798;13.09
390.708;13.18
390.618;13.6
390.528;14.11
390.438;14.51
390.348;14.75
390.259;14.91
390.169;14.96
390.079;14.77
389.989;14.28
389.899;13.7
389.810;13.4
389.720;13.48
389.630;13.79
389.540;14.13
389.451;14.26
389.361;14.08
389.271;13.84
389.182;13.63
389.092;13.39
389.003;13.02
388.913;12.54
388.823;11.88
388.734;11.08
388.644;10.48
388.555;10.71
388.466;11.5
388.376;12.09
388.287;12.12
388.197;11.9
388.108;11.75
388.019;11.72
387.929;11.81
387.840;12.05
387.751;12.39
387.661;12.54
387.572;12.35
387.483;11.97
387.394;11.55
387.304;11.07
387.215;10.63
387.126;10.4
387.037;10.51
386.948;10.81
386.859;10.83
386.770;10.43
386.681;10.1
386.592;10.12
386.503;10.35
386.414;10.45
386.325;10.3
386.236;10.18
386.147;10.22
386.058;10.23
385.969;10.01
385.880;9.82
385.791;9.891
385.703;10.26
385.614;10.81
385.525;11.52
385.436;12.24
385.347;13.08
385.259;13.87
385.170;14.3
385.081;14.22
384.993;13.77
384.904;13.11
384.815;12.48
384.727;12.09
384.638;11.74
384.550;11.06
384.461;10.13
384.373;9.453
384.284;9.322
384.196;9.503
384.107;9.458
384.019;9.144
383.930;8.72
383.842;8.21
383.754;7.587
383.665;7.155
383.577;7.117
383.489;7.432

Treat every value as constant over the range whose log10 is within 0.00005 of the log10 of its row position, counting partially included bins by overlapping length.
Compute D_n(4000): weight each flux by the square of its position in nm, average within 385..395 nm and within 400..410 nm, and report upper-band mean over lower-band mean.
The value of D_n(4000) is 1.91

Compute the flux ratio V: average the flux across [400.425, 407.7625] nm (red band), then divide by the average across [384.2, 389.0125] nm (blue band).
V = 1.85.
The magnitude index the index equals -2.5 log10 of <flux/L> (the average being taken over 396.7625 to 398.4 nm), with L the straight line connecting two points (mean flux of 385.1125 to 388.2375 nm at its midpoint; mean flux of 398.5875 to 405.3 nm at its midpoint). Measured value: 0.42 mag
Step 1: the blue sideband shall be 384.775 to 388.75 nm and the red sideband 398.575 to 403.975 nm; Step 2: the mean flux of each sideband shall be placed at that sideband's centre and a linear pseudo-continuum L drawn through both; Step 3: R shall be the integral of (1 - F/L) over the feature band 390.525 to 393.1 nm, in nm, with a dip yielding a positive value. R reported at 0.29 nm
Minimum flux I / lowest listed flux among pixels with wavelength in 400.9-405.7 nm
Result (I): 17.46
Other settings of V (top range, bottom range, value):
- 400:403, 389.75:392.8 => 1.56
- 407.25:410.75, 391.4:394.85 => 1.93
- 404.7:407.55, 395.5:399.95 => 1.40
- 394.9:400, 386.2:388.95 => 1.33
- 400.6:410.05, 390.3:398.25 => 1.76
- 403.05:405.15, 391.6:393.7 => 2.03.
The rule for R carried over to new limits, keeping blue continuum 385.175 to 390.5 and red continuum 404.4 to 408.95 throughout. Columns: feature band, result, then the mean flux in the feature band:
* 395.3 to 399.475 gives 0.637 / 14.1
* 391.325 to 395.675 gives 0.751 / 12.2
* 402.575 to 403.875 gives -0.183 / 21.9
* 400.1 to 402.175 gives -0.368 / 21.5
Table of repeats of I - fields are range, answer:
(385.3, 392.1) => 9.82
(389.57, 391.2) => 13.09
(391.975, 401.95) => 4.314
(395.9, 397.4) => 5.277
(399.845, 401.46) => 20.14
